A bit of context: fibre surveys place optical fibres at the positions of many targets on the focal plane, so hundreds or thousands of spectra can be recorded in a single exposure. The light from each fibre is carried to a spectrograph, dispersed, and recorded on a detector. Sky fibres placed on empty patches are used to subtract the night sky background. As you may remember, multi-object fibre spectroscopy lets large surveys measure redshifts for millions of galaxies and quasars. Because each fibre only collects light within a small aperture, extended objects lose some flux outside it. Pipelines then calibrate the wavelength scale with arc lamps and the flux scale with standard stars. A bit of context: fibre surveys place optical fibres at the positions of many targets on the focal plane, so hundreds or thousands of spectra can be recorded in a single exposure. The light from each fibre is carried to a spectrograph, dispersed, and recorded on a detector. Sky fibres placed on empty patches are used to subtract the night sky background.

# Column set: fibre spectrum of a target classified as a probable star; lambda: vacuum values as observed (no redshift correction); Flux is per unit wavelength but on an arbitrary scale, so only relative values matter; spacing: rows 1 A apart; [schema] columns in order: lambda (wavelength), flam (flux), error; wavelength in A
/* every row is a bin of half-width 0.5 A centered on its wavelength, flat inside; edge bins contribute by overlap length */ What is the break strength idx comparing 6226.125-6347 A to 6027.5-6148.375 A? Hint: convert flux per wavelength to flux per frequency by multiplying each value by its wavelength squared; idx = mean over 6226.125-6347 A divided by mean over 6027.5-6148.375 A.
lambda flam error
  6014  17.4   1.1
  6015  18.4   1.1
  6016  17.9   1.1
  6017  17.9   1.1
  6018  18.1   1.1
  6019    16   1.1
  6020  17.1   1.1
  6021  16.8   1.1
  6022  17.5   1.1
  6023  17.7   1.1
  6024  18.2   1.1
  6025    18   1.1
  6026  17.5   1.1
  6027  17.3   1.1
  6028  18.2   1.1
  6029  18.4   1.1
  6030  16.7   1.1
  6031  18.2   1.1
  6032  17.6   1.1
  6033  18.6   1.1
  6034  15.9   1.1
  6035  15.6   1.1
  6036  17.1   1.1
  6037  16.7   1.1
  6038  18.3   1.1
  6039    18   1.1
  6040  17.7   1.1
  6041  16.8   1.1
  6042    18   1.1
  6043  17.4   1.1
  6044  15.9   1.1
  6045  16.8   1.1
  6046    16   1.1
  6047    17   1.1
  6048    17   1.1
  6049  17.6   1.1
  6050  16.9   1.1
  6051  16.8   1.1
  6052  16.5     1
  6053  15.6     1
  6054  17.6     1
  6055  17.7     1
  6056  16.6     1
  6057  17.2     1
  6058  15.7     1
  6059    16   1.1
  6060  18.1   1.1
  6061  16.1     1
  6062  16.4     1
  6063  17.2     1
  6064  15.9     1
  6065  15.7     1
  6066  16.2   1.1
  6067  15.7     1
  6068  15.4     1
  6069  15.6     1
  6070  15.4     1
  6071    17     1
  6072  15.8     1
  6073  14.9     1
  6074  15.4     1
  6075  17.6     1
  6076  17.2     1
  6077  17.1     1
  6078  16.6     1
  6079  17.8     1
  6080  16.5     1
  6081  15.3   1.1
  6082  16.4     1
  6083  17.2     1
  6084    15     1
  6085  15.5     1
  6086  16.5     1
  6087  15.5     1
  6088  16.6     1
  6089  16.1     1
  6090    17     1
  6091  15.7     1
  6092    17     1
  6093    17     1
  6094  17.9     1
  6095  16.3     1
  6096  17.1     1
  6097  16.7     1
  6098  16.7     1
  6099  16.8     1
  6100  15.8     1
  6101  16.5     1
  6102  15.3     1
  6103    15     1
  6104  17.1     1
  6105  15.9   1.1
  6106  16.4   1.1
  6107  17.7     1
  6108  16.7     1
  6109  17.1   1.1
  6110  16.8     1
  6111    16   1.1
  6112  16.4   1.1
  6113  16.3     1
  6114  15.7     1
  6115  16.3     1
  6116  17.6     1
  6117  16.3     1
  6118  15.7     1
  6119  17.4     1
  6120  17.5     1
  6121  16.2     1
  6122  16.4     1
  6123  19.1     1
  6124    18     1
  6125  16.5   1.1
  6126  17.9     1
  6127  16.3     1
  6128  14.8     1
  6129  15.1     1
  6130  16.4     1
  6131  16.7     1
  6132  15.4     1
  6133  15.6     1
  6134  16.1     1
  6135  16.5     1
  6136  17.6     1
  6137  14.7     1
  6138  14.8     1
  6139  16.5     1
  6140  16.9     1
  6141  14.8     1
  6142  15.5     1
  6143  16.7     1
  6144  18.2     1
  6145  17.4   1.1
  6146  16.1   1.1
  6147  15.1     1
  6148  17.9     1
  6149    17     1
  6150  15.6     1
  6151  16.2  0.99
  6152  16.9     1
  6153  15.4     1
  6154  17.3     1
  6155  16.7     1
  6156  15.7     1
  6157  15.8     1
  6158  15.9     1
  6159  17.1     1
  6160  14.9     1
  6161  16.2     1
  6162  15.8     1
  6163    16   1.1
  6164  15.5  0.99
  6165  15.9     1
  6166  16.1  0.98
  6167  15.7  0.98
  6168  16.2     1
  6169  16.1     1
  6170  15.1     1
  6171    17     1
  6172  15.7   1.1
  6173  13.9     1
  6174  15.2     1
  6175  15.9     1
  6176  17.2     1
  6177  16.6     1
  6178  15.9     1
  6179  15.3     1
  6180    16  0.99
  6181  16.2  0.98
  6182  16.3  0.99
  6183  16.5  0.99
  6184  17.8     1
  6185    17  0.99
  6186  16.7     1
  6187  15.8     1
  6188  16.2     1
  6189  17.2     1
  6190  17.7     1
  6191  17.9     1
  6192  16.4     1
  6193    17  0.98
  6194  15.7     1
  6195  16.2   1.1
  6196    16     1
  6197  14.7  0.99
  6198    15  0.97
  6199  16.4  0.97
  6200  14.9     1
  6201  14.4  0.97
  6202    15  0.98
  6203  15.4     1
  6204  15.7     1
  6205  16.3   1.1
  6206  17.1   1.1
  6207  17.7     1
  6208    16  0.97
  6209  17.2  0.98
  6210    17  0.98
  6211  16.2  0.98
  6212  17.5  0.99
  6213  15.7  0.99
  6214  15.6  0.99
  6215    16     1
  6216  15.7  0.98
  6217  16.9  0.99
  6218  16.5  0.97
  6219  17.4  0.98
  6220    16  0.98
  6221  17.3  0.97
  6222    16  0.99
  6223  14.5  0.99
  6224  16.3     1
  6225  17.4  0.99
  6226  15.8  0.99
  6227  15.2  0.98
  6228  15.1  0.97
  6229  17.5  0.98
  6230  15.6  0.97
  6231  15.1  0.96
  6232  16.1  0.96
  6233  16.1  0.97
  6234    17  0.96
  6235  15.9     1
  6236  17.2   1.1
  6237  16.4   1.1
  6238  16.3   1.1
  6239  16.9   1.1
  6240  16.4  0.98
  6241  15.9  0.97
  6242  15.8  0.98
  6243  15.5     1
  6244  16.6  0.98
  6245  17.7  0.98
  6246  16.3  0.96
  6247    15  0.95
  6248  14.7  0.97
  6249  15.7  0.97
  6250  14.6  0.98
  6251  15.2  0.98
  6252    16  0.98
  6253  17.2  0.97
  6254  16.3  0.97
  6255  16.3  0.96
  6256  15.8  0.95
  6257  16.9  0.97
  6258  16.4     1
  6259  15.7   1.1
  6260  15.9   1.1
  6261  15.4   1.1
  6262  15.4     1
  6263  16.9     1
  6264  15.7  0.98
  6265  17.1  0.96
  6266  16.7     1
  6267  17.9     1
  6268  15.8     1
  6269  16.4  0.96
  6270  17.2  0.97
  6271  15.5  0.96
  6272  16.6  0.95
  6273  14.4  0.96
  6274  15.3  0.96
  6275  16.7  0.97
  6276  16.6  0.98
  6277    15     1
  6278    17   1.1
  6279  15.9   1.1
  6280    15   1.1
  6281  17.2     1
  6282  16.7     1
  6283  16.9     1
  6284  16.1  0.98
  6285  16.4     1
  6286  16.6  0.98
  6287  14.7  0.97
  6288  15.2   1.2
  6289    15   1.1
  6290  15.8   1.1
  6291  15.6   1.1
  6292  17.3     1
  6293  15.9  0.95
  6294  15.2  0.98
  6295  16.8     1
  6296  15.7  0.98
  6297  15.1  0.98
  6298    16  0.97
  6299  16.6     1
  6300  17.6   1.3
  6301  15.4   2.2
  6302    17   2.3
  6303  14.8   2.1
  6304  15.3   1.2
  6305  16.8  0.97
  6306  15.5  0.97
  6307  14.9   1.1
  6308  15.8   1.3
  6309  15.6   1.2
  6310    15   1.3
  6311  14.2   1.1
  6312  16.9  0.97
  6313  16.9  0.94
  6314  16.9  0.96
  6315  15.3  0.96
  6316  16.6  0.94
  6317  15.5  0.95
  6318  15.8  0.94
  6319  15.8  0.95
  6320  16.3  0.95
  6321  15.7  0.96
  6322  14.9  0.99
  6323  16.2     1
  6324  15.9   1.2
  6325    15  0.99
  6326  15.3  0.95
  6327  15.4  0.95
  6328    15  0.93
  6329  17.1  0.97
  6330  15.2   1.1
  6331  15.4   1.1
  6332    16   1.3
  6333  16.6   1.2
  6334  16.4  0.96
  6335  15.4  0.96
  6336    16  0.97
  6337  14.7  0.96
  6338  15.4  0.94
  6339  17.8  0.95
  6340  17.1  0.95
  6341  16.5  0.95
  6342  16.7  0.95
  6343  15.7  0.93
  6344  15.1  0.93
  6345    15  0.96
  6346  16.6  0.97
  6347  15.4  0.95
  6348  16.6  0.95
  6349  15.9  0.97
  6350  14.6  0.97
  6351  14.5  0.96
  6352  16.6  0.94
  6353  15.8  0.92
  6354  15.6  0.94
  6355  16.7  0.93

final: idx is 1.0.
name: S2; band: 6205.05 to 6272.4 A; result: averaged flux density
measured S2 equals 16.2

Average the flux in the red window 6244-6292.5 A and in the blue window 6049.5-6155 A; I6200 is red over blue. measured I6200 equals 1.0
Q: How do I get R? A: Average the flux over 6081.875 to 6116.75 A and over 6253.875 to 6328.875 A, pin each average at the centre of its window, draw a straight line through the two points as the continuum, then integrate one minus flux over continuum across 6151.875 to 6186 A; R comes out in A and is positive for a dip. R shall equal 0.40 A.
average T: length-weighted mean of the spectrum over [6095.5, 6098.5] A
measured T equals 16.8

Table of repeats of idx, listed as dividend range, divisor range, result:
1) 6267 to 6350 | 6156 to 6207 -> 1.03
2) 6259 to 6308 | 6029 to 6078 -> 1.03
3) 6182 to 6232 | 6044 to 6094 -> 1.03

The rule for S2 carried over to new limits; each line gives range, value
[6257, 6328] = 16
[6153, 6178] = 16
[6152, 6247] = 16.2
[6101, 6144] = 16.4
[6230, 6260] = 16.1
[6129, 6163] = 16.2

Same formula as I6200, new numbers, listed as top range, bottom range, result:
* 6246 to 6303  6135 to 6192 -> 0.99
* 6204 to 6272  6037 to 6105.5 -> 0.98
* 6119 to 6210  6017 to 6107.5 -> 0.97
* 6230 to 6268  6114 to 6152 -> 0.98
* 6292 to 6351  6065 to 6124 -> 0.96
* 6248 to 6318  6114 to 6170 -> 0.98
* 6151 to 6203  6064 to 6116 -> 0.98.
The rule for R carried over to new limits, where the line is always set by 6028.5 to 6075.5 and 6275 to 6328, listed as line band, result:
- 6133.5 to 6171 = 0.51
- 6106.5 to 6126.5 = -0.44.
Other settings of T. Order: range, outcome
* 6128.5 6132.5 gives 15.9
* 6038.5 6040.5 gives 17.9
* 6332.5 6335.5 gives 16.1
